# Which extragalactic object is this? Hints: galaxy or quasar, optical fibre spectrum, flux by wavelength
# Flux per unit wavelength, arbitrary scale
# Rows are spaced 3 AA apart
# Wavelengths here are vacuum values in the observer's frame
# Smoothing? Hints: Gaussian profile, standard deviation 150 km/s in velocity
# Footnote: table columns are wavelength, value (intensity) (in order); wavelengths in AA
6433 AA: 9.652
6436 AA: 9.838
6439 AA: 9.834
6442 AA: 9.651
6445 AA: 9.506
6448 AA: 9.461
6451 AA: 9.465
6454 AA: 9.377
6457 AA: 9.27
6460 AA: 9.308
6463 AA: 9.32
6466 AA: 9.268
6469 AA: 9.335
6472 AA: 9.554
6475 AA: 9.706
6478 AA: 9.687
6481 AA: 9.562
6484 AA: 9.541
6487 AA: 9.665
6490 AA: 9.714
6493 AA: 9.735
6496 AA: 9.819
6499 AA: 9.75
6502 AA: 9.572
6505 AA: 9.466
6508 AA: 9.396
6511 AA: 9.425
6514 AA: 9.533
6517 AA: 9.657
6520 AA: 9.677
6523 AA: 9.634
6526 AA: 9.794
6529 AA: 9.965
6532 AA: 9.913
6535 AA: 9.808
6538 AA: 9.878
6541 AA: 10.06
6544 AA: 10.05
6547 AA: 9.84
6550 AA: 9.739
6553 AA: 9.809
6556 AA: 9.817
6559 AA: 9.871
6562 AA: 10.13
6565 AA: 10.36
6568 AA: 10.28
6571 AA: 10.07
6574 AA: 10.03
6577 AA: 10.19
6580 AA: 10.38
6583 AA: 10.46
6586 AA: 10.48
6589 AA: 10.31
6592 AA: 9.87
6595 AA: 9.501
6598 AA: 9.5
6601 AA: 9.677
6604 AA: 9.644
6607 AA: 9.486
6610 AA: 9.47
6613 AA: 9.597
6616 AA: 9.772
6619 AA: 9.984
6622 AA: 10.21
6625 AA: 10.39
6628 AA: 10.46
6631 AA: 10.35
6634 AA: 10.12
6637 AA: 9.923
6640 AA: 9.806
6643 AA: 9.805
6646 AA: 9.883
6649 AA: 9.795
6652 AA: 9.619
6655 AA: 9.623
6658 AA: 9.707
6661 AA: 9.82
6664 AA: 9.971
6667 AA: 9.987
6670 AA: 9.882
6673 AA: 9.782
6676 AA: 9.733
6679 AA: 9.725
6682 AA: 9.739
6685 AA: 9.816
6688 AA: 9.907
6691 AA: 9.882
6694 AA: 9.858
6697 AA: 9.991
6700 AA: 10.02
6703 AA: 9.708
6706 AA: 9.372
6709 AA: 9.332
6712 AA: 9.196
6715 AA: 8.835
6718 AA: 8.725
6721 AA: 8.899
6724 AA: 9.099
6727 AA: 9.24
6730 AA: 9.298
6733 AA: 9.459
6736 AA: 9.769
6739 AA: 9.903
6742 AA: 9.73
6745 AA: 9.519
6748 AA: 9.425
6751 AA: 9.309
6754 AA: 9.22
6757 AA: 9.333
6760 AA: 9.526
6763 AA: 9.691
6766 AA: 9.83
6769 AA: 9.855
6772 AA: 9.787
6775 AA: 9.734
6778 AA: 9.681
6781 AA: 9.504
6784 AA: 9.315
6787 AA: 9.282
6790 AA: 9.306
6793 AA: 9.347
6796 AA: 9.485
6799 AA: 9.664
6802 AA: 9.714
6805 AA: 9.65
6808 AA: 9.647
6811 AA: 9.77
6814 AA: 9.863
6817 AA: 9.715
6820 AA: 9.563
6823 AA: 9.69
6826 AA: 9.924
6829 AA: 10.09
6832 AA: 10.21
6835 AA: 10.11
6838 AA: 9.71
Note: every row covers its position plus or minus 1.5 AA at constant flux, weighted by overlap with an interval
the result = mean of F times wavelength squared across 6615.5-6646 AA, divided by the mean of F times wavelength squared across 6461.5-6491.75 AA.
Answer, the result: 1.11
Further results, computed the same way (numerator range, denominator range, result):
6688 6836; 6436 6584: 1.06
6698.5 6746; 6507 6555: 1.02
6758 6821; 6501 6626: 1.04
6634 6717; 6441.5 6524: 1.08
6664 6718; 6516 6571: 1.02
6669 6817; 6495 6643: 1.02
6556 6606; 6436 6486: 1.10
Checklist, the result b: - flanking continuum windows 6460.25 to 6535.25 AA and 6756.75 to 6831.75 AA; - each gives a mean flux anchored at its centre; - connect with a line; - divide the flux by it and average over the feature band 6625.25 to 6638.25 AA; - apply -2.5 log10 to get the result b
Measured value -0.07 mag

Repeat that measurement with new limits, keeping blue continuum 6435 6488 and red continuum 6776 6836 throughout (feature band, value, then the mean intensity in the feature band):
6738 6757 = 0.02 mag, 9.49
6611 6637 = -0.05 mag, 10.1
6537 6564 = -0.04 mag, 9.92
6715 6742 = 0.04 mag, 9.3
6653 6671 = -0.02 mag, 9.82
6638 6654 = -0.02 mag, 9.78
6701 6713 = 0.02 mag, 9.44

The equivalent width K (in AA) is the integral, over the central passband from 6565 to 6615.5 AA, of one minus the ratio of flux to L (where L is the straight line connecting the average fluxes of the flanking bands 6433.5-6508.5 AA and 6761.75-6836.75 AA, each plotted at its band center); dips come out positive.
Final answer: -1.8 AA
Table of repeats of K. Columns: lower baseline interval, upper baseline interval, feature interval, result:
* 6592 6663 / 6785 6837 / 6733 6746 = 0.1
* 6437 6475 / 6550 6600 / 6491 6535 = 0.3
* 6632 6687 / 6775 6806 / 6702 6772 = 1.6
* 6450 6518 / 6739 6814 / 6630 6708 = -2.3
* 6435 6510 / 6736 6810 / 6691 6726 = 0.6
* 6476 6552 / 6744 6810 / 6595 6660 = -1.4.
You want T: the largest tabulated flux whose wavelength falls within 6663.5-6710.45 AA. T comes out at 10.02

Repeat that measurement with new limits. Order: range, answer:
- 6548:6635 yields 10.48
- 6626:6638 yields 10.46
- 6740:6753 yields 9.73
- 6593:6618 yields 9.772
